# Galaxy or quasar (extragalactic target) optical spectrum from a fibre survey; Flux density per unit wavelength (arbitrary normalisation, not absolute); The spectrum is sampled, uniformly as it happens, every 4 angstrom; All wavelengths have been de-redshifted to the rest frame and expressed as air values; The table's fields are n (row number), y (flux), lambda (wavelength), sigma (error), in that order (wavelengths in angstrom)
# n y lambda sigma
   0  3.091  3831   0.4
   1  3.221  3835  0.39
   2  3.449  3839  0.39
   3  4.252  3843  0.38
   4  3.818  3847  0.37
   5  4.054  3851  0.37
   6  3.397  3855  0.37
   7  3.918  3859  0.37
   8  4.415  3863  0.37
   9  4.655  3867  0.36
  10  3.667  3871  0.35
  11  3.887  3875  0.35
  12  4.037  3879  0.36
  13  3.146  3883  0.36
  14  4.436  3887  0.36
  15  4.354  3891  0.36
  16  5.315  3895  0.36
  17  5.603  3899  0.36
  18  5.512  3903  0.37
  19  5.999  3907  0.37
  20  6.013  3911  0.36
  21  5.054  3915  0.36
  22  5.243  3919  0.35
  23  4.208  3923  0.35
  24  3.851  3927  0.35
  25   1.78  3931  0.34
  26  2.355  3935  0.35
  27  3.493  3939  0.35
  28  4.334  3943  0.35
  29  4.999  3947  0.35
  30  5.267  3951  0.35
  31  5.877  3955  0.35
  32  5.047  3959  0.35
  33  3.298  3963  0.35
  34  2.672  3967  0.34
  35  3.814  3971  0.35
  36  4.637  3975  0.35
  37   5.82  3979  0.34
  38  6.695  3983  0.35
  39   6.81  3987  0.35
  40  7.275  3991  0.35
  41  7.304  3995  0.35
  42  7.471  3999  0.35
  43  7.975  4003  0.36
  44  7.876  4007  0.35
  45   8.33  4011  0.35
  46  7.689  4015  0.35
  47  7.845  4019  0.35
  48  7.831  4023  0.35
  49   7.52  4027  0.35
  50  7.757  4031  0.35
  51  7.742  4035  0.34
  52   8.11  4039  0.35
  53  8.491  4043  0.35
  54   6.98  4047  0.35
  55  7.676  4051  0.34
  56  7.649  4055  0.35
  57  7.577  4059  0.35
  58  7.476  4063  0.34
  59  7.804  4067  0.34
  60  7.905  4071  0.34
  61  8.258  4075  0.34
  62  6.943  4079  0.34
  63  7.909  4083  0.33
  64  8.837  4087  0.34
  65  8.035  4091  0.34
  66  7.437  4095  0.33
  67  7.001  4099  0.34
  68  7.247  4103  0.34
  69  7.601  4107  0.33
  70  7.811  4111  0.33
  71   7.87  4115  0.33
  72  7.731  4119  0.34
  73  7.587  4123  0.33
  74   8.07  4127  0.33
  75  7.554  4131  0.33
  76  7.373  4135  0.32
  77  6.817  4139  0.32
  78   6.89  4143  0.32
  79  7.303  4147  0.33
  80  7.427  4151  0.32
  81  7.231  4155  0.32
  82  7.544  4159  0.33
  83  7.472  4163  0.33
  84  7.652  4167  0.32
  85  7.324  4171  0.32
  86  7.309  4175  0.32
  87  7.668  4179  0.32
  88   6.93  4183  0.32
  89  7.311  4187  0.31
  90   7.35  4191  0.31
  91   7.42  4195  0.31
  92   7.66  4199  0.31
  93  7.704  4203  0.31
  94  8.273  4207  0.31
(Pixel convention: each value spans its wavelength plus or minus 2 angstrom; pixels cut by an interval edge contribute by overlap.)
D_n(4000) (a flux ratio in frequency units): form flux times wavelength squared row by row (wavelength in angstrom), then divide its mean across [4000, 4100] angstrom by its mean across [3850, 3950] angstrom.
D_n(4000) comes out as 1.9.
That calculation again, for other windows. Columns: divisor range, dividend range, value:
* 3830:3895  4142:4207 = 2.21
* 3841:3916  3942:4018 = 1.41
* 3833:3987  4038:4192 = 1.91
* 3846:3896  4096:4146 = 2.08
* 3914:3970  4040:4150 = 2.01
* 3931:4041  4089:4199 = 1.32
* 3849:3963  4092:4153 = 1.88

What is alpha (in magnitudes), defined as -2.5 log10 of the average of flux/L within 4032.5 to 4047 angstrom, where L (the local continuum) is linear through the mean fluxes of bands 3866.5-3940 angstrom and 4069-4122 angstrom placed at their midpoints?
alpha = -0.176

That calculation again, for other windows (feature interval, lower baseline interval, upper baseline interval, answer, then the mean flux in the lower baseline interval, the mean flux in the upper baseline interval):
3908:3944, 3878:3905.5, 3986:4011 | 0.33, 4.68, 7.55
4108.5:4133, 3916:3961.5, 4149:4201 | -0.16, 4.23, 7.41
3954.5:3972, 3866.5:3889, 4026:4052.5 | 0.42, 3.93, 7.76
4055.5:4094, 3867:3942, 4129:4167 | -0.22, 4.34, 7.31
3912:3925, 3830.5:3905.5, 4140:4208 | -0.05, 4.15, 7.42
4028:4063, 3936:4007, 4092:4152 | -0.20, 5.48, 7.46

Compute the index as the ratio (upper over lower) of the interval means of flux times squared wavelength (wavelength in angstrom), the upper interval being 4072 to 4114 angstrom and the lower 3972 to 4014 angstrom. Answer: 1.2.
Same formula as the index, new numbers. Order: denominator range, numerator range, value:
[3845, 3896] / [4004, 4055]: 2.09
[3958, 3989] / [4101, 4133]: 1.70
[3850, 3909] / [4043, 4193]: 1.91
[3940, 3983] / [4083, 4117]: 1.78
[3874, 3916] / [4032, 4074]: 1.72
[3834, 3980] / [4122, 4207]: 1.96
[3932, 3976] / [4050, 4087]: 2.00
